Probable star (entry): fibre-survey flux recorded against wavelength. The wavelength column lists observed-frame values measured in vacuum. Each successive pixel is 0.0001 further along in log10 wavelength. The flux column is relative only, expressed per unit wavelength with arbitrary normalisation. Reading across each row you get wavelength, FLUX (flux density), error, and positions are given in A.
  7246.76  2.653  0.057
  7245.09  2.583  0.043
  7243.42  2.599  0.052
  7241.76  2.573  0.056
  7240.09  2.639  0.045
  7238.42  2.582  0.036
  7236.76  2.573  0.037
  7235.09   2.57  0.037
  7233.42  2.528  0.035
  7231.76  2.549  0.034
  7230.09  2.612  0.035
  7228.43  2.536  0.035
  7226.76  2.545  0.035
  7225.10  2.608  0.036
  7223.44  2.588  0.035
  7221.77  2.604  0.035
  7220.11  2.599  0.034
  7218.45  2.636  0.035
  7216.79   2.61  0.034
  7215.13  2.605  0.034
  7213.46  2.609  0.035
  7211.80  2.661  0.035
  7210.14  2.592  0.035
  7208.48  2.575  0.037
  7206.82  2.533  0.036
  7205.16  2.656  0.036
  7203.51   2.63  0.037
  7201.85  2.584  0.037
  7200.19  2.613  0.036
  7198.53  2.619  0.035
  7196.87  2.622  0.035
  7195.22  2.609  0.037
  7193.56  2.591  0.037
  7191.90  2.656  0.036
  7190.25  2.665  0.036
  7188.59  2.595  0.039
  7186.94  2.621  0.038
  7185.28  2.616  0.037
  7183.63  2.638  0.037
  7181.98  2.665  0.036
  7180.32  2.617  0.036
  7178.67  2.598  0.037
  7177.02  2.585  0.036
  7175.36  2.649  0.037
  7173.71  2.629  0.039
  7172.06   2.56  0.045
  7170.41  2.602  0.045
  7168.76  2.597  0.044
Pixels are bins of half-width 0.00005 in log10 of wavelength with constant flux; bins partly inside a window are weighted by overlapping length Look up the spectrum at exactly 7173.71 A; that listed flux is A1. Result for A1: 2.629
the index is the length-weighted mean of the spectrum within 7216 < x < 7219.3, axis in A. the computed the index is 2.63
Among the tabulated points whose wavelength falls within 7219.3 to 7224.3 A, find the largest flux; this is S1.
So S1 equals 2.604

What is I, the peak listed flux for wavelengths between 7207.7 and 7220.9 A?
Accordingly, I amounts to 2.661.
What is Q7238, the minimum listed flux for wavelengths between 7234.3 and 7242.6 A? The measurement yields 2.57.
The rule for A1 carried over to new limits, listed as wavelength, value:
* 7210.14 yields 2.592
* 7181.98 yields 2.665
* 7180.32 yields 2.617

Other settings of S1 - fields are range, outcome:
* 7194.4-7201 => 2.622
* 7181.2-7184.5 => 2.665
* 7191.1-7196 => 2.656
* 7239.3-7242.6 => 2.639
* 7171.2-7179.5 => 2.649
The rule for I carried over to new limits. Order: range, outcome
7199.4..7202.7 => 2.613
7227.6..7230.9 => 2.612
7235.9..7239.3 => 2.582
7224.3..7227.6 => 2.608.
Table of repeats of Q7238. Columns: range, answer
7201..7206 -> 2.584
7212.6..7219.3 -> 2.605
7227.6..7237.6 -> 2.528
